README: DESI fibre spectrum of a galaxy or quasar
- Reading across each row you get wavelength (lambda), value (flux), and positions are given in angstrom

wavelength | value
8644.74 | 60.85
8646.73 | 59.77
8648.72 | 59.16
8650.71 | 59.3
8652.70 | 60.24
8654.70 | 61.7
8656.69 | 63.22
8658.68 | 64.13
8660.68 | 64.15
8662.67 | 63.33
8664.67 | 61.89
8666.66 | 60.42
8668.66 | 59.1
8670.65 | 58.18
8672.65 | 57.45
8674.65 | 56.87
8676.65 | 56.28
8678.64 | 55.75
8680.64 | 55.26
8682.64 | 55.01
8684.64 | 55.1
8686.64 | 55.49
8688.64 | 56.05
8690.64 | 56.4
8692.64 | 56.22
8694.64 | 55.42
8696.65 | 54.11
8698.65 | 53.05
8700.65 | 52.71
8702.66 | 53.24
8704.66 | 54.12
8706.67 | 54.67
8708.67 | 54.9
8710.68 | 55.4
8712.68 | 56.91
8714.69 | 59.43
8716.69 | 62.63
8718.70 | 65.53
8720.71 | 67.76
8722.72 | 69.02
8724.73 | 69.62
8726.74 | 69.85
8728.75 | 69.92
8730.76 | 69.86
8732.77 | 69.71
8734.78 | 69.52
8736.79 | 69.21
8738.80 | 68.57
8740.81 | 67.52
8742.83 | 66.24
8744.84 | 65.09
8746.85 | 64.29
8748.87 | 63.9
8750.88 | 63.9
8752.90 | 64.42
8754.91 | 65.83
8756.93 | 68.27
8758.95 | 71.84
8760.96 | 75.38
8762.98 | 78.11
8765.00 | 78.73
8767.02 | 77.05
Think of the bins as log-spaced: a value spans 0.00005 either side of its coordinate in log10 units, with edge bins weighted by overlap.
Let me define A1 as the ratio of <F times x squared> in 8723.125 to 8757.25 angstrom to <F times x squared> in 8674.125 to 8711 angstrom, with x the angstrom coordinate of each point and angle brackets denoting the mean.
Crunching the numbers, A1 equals 1.24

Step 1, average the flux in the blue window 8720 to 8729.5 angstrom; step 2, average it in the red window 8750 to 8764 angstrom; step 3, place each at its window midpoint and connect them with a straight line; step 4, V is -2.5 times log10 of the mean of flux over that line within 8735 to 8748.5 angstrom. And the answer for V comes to 0.04 mag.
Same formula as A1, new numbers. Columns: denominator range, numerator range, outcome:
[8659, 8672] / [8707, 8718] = 0.96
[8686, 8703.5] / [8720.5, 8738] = 1.28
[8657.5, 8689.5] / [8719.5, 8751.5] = 1.18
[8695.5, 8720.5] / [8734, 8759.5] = 1.19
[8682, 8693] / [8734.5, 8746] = 1.23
